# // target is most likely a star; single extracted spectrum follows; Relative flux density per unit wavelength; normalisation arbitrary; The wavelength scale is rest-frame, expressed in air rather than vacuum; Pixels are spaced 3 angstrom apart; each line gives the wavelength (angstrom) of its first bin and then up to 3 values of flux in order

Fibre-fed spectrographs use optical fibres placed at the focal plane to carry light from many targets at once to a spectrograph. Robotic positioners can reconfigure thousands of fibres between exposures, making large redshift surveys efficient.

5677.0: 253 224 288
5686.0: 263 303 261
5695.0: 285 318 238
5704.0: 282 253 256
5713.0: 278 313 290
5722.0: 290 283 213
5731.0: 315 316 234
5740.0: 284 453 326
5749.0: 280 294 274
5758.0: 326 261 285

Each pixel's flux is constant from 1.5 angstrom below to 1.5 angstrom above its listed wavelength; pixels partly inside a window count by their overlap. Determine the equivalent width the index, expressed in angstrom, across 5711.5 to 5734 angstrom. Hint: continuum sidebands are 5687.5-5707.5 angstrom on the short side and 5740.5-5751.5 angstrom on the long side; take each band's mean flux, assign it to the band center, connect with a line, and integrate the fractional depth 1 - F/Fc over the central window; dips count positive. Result 1.9 angstrom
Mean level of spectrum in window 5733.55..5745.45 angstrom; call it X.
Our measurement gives 323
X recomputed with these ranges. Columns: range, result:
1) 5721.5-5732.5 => 274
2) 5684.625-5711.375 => 273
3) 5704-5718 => 276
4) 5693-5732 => 277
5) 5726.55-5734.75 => 279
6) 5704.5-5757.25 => 292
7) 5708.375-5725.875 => 285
